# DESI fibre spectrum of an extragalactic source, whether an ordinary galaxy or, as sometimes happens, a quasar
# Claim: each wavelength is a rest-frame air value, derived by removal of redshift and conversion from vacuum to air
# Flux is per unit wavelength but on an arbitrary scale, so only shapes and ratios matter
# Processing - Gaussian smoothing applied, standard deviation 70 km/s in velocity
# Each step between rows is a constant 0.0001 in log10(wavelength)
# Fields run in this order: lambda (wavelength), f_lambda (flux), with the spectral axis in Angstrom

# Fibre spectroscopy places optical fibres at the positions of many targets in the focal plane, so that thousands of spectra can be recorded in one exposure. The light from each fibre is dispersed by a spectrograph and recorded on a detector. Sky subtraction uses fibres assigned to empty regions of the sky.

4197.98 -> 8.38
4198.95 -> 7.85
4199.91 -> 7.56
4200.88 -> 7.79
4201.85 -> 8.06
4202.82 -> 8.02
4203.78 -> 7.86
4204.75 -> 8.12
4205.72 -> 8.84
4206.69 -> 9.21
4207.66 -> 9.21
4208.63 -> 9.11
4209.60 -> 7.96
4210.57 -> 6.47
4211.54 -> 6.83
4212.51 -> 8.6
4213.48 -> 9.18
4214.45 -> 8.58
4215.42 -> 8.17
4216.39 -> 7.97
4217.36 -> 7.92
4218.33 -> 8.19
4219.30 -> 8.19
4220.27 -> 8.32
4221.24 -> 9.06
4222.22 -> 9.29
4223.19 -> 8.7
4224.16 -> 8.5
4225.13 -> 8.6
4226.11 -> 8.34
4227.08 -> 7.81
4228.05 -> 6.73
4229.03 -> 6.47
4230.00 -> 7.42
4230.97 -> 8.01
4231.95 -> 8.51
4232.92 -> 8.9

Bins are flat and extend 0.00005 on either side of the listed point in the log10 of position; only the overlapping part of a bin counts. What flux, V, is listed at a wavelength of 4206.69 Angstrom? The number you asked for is 9.21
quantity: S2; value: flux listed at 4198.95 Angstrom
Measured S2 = 7.85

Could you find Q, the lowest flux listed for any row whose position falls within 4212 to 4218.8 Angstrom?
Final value 7.92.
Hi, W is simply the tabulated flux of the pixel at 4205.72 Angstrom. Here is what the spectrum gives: 8.84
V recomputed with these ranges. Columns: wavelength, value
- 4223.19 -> 8.7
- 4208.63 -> 9.11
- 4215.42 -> 8.17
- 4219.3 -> 8.19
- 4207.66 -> 9.21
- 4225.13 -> 8.6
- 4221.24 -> 9.06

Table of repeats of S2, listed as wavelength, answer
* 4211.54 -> 6.83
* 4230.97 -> 8.01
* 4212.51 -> 8.6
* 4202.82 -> 8.02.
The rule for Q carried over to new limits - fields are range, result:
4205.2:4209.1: 8.84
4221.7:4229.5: 6.47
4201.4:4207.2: 7.86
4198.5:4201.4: 7.56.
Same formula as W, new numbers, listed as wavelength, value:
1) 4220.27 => 8.32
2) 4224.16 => 8.5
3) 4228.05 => 6.73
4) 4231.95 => 8.51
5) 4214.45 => 8.58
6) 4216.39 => 7.97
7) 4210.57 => 6.47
